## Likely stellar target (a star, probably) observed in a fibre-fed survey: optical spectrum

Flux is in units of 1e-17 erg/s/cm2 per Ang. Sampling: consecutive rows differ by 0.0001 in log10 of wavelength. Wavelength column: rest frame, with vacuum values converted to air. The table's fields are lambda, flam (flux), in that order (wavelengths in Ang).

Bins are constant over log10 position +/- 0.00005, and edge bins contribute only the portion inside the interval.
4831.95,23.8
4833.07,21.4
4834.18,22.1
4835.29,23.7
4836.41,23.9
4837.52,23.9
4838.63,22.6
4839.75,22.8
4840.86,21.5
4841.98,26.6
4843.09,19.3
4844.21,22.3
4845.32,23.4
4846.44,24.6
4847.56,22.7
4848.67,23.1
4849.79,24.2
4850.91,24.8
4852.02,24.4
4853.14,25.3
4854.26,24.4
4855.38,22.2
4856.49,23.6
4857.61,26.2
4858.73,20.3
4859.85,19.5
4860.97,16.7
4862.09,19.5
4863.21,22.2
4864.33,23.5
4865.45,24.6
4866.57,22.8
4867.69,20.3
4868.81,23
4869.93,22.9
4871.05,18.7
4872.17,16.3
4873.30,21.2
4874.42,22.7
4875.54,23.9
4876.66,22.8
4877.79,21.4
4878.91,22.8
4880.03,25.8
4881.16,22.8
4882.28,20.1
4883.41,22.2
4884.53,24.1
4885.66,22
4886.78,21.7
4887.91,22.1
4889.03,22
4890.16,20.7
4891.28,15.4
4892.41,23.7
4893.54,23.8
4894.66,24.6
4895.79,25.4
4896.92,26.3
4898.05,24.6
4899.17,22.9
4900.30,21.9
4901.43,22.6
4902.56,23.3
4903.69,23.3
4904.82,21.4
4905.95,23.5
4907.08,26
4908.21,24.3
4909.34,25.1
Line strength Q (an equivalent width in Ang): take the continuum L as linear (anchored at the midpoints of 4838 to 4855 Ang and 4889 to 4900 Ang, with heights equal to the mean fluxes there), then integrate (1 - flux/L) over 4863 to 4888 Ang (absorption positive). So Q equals 1.1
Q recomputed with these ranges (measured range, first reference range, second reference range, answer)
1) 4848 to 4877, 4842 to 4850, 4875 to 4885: 0.8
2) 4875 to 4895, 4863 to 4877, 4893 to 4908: 0.5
